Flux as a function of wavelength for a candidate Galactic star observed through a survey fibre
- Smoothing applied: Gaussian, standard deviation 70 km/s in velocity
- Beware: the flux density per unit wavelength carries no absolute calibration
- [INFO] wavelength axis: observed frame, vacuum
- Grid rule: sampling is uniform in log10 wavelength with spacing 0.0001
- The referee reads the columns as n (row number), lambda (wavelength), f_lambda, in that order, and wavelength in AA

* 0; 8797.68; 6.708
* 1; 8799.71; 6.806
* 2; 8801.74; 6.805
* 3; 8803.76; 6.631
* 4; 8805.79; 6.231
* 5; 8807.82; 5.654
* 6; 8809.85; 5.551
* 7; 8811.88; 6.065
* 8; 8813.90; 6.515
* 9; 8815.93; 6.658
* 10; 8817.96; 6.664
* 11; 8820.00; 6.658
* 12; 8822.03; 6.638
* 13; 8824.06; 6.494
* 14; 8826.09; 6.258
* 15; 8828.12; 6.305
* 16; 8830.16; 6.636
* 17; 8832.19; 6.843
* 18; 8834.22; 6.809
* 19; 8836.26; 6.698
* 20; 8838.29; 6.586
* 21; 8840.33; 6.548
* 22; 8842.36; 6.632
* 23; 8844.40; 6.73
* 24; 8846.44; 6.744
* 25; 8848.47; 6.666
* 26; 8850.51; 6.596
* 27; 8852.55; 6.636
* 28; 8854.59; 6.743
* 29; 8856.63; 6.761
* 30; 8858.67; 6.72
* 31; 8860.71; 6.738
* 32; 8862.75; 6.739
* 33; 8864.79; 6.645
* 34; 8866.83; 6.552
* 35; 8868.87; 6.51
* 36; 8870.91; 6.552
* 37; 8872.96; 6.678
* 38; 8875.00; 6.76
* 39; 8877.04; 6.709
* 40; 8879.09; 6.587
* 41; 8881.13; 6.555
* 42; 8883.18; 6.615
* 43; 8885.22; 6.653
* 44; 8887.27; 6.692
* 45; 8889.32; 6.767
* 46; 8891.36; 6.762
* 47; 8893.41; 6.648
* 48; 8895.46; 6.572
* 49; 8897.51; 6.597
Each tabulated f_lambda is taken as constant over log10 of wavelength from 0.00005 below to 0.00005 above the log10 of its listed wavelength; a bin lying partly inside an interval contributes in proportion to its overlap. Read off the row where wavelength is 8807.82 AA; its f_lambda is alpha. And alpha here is 5.654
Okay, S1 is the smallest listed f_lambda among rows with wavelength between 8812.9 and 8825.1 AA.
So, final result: 6.494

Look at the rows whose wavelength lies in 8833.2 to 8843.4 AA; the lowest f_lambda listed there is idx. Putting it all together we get 6.548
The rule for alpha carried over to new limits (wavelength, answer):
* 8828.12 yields 6.305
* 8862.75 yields 6.739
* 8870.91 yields 6.552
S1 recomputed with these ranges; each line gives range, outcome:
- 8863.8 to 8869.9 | 6.51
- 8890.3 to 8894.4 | 6.648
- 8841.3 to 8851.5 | 6.596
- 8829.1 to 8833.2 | 6.636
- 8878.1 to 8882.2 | 6.555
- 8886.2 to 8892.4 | 6.692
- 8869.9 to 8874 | 6.552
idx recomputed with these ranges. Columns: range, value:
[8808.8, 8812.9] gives 5.551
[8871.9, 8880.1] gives 6.587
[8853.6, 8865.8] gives 6.645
